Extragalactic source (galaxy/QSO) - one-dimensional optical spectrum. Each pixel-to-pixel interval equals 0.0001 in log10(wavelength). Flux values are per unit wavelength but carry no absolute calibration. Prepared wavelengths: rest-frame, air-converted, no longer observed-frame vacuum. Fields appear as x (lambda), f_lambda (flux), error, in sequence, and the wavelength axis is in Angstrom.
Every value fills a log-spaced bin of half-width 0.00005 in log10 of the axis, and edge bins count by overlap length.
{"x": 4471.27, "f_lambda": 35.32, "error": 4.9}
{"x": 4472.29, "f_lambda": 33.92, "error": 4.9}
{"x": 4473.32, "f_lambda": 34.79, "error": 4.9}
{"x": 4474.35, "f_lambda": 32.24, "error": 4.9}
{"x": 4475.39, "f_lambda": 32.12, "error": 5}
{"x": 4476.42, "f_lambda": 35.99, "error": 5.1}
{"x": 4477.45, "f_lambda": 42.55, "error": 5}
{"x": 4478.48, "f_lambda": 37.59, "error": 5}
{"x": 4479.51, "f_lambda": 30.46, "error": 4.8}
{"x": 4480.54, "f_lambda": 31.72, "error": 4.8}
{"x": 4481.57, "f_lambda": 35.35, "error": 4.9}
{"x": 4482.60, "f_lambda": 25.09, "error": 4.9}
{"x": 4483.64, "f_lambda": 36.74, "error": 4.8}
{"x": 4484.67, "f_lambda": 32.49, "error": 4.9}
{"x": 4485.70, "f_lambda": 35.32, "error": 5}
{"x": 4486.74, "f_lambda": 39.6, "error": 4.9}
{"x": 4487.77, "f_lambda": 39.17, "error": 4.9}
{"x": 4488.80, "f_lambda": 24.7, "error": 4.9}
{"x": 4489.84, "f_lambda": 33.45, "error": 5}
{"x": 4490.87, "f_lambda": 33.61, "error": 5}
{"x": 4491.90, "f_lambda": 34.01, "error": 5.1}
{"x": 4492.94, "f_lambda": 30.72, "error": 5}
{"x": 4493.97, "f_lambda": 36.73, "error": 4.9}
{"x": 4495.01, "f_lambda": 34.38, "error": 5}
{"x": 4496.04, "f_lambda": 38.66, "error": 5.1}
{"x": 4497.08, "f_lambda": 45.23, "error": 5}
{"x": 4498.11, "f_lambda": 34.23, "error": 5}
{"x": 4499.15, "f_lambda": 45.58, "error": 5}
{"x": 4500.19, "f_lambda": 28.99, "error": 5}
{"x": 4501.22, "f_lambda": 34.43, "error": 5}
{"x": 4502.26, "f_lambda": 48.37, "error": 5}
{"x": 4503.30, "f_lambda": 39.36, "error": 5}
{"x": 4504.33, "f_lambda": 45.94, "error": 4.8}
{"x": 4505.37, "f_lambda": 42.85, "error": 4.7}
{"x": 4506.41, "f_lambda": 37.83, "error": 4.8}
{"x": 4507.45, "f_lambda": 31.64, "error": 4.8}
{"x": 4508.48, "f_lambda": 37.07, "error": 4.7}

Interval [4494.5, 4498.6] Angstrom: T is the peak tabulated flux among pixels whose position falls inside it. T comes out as 45.23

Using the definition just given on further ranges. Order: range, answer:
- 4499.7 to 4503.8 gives 48.37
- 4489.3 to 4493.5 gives 34.01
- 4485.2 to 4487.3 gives 39.6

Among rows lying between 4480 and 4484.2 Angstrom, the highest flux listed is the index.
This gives 36.74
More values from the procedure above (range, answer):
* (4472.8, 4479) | 42.55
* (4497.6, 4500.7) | 45.58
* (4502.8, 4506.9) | 45.94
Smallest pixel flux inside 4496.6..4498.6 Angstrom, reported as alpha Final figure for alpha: 34.23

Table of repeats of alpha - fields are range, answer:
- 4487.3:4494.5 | 24.7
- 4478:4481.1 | 30.46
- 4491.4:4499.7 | 30.72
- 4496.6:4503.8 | 28.99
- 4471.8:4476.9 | 32.12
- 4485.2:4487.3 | 35.32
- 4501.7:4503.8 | 39.36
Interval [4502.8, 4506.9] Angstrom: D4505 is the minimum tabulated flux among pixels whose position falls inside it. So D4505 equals 37.83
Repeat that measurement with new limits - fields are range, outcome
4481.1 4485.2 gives 25.09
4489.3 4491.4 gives 33.45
